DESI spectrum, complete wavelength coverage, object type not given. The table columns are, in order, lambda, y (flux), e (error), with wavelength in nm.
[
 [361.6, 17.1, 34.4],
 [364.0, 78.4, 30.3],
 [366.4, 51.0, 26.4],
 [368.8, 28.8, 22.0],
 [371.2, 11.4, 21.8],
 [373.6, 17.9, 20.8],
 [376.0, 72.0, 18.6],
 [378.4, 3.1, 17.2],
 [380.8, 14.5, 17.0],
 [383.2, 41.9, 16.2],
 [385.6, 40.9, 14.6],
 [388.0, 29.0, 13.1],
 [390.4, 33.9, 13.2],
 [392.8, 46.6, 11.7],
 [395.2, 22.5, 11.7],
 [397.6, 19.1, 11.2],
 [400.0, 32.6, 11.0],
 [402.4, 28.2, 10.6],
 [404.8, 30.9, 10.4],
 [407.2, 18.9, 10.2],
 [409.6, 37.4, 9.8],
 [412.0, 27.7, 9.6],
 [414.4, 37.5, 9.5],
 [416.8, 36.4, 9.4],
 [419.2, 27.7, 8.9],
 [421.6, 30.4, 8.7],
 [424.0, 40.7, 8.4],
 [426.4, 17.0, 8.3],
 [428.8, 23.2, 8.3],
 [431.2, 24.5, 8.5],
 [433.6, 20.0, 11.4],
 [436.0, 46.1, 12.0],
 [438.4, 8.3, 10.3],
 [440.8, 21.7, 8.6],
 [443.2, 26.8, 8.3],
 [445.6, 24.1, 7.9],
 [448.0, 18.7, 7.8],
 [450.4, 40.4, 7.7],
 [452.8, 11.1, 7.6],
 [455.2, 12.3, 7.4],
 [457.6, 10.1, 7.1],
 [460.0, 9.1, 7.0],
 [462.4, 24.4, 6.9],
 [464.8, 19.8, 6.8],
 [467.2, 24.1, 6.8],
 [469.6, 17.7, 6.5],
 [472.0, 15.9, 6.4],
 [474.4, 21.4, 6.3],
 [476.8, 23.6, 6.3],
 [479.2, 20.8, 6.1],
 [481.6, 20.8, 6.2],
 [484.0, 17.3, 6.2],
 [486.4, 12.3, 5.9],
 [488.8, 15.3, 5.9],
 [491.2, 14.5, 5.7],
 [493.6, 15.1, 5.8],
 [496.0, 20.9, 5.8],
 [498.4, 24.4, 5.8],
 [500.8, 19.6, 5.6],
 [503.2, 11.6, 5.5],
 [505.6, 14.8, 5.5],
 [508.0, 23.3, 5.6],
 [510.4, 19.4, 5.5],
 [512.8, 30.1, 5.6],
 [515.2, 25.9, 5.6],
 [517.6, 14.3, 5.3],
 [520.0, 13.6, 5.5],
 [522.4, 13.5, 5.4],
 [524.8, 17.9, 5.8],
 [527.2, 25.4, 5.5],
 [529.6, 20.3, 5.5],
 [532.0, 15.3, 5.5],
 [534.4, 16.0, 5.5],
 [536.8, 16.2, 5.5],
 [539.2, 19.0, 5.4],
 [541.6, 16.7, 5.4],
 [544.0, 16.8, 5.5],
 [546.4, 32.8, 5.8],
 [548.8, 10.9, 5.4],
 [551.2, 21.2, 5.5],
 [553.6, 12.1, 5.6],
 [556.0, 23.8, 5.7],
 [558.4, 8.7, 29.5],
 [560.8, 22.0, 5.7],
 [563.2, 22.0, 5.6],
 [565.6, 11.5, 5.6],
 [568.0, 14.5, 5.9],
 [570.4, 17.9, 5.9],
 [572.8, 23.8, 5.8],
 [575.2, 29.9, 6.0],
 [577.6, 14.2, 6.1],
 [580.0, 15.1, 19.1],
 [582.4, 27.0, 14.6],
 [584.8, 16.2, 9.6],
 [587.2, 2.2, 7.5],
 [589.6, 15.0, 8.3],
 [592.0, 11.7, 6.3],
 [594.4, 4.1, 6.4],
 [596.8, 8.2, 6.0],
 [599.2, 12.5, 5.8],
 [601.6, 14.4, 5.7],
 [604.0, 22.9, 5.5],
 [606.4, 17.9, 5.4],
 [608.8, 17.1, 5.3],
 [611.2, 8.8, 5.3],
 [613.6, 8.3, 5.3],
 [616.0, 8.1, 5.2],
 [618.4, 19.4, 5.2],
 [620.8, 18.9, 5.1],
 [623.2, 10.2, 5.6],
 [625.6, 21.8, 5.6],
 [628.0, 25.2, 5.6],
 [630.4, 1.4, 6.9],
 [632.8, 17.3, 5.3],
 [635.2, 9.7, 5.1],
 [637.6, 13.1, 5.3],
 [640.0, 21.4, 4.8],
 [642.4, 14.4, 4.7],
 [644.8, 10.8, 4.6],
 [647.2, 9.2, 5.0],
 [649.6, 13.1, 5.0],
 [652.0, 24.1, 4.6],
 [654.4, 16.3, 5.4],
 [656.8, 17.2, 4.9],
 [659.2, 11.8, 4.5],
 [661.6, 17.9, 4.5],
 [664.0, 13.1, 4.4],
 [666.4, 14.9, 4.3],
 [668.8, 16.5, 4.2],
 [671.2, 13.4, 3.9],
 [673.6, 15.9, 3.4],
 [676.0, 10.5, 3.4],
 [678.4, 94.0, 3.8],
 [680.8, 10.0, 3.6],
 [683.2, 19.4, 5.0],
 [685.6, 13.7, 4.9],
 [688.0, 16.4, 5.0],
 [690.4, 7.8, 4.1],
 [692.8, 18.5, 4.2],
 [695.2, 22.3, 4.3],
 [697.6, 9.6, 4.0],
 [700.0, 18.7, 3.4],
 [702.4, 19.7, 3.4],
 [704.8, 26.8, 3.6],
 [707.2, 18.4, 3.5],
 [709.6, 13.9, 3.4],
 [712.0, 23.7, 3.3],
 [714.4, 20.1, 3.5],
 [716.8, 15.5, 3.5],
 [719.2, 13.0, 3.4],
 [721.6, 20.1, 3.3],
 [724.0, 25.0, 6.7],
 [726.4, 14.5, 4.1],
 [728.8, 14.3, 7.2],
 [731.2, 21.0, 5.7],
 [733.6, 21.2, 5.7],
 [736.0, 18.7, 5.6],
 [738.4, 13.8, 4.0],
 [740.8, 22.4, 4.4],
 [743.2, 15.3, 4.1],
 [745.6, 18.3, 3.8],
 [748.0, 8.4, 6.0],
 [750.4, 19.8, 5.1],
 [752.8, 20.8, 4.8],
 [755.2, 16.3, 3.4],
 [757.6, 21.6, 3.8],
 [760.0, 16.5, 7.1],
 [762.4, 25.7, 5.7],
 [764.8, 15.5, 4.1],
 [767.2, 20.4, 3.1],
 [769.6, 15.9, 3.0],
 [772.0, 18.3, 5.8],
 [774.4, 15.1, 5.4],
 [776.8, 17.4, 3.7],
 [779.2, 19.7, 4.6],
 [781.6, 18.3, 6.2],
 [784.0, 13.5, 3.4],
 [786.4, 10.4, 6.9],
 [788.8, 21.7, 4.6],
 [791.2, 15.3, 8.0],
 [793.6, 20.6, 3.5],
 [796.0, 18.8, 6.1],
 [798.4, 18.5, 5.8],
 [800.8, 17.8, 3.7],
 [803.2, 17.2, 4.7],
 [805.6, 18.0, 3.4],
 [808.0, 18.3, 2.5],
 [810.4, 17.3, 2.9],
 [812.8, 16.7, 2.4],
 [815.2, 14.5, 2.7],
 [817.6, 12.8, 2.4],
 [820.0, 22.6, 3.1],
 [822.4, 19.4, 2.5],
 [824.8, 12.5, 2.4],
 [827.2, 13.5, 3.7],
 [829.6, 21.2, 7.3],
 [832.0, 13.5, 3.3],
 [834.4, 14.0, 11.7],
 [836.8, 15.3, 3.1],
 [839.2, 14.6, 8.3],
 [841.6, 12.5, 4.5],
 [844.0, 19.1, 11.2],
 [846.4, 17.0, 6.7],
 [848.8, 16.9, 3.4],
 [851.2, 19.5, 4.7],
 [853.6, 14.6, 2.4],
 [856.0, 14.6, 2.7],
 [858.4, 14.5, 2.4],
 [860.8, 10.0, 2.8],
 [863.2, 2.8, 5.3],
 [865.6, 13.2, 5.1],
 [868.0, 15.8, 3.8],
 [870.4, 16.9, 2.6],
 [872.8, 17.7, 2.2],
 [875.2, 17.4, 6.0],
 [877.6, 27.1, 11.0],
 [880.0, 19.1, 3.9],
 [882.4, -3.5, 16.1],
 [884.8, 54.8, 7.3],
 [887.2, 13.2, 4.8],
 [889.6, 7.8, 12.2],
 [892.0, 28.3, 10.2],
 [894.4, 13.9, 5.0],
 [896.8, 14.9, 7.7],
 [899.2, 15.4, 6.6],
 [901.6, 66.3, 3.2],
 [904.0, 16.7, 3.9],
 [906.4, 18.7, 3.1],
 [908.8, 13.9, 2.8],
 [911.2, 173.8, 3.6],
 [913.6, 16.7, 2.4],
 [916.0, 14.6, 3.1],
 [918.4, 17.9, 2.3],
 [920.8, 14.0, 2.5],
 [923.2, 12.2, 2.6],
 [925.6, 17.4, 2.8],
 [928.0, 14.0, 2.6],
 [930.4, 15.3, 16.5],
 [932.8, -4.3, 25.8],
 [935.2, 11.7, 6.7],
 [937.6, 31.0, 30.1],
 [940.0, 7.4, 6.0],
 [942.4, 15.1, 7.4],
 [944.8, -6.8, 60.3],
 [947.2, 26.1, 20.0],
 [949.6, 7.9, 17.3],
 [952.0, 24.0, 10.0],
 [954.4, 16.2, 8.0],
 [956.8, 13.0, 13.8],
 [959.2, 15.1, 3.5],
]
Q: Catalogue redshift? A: 0.82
